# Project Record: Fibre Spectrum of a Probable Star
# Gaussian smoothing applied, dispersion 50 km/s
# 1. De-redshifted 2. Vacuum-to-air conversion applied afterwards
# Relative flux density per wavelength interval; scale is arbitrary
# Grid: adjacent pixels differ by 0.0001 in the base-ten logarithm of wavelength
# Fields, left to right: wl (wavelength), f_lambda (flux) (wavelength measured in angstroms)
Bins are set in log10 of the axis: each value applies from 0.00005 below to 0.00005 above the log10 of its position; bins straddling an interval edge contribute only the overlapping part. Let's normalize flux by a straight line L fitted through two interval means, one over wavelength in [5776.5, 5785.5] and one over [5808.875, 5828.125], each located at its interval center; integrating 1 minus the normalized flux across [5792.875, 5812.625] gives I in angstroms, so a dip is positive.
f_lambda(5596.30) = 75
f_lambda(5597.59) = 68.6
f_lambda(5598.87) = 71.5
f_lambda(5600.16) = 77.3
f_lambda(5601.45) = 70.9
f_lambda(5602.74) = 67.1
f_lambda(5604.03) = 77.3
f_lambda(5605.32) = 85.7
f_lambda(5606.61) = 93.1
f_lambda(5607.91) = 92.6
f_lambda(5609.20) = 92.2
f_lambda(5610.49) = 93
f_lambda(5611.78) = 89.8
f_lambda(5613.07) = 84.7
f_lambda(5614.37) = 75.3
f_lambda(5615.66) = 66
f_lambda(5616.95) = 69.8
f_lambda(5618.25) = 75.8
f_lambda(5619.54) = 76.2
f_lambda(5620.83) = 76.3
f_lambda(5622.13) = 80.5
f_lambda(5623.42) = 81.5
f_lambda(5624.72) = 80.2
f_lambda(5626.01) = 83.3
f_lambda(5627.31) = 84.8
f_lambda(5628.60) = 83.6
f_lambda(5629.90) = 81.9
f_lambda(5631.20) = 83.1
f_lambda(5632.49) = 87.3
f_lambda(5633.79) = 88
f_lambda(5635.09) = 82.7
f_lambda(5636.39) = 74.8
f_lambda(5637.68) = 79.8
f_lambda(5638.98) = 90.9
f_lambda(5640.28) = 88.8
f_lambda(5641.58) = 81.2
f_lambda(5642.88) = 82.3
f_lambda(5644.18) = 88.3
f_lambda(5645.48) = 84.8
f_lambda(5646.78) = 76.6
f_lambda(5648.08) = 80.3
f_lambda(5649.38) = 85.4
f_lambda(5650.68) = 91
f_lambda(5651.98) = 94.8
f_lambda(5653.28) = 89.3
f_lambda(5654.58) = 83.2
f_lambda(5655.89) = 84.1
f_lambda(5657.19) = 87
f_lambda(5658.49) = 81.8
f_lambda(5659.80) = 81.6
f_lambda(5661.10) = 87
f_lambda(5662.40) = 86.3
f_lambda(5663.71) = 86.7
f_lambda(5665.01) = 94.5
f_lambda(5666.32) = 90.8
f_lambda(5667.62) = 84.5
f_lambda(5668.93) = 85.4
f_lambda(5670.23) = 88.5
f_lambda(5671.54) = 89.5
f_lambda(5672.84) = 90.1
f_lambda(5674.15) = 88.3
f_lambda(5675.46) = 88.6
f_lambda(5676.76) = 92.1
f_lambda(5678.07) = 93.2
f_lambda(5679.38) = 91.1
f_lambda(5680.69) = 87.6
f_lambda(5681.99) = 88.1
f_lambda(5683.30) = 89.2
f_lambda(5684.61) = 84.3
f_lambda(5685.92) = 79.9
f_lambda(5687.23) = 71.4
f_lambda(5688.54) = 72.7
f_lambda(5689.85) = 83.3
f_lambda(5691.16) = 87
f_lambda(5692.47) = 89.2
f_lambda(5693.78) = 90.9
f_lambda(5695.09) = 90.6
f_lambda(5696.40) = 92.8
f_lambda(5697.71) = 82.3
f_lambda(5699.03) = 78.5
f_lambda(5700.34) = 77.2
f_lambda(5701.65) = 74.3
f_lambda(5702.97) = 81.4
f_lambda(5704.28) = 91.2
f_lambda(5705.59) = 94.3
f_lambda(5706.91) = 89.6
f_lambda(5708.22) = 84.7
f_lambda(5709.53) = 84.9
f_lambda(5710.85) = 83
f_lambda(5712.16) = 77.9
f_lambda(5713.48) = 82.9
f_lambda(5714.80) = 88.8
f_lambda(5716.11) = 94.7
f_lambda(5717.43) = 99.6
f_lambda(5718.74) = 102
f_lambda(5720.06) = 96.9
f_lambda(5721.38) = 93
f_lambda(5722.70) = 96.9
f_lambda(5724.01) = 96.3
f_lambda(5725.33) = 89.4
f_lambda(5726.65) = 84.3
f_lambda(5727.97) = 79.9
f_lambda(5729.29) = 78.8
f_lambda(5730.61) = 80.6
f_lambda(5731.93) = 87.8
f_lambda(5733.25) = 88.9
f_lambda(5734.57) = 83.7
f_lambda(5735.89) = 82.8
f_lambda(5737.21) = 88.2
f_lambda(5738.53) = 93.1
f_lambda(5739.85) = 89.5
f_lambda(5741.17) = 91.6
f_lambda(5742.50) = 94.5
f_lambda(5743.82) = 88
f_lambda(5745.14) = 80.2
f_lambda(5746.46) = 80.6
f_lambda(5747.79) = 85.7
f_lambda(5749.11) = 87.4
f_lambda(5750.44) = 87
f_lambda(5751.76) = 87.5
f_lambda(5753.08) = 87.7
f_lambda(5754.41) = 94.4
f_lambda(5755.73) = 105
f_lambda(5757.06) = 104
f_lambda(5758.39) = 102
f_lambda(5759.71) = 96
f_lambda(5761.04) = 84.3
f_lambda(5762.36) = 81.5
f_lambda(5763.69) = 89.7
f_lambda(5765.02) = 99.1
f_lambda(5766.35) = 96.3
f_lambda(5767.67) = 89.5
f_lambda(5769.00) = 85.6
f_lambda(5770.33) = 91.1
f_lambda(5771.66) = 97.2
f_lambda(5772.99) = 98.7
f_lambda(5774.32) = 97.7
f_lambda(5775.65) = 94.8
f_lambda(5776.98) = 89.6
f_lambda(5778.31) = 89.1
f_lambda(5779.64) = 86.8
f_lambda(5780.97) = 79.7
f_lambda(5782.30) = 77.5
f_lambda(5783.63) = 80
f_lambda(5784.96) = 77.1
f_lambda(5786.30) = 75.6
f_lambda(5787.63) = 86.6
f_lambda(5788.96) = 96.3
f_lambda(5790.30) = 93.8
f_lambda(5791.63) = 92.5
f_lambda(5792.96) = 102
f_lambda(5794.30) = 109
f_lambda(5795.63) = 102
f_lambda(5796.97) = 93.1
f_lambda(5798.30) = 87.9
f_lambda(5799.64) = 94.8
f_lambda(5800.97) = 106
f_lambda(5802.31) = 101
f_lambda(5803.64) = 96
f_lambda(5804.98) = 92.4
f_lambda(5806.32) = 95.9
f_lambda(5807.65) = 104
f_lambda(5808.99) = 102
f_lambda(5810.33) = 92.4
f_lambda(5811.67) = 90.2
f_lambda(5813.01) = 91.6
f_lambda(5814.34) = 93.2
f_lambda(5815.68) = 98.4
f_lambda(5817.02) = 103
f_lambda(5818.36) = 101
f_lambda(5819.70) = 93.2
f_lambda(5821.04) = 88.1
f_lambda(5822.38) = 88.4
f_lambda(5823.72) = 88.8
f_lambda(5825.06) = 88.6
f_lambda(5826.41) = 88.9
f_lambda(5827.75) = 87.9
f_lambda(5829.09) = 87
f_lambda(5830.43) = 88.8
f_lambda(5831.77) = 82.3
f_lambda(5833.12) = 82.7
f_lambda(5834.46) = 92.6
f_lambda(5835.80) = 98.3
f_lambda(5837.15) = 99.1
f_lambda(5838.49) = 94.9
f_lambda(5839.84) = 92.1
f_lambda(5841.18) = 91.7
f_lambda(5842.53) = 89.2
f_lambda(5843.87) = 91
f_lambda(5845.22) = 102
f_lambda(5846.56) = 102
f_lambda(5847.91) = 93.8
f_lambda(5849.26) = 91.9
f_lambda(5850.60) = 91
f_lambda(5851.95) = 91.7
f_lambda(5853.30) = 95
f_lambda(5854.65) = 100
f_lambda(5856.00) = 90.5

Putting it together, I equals -2.03 angstroms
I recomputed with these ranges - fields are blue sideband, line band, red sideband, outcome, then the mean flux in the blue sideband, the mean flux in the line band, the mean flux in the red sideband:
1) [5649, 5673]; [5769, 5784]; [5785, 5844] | 0.4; 87.4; 89.3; 93.3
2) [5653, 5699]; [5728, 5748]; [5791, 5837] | 0.9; 86.5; 86.1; 94.3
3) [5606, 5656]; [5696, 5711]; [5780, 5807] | 0.5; 83.5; 84.4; 91.9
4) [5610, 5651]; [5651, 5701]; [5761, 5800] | -1.1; 82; 86.4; 90.7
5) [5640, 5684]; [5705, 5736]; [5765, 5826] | 0.4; 87.1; 88.5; 92.9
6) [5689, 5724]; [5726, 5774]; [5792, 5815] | 1.4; 88.1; 89.6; 97.2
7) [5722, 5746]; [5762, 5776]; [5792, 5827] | -0.3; 87.4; 93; 95.8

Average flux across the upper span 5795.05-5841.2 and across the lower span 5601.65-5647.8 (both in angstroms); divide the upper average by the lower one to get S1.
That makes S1 1.14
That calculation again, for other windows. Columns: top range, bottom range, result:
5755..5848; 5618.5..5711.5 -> 1.09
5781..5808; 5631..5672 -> 1.08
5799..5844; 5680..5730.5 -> 1.08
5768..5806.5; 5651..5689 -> 1.06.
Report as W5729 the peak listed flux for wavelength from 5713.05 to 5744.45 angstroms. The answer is 102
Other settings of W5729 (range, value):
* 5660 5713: 94.5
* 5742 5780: 105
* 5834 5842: 99.1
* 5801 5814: 104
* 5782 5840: 109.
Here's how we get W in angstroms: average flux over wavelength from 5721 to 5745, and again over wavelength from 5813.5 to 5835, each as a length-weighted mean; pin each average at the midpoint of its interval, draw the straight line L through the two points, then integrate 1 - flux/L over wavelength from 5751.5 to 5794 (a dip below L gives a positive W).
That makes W -0.9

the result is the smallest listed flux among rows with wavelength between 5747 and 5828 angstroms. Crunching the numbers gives 75.6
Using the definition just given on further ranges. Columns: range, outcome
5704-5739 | 77.9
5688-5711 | 72.7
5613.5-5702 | 66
